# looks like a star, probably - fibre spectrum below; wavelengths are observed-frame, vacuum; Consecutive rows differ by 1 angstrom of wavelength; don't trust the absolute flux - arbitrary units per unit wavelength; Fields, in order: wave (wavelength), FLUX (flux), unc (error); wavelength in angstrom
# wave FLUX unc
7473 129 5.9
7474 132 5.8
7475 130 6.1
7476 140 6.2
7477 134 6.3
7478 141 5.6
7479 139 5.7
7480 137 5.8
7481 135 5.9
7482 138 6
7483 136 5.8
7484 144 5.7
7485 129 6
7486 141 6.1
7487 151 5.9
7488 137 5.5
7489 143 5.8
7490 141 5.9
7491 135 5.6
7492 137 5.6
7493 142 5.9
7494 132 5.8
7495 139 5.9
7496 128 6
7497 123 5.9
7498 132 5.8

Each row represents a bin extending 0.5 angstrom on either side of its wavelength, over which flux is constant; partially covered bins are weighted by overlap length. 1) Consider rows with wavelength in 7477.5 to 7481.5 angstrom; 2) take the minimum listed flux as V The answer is 135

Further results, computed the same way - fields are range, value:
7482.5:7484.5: 136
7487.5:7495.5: 132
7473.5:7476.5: 130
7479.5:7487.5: 129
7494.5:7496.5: 128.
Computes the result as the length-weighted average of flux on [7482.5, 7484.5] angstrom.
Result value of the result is 140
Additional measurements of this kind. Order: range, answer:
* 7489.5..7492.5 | 138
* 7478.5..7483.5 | 137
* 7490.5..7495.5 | 137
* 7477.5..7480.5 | 139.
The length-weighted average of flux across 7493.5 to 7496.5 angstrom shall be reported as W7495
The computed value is 133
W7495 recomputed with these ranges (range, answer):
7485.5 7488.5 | 143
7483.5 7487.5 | 141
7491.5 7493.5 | 140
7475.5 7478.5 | 138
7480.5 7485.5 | 136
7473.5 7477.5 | 134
